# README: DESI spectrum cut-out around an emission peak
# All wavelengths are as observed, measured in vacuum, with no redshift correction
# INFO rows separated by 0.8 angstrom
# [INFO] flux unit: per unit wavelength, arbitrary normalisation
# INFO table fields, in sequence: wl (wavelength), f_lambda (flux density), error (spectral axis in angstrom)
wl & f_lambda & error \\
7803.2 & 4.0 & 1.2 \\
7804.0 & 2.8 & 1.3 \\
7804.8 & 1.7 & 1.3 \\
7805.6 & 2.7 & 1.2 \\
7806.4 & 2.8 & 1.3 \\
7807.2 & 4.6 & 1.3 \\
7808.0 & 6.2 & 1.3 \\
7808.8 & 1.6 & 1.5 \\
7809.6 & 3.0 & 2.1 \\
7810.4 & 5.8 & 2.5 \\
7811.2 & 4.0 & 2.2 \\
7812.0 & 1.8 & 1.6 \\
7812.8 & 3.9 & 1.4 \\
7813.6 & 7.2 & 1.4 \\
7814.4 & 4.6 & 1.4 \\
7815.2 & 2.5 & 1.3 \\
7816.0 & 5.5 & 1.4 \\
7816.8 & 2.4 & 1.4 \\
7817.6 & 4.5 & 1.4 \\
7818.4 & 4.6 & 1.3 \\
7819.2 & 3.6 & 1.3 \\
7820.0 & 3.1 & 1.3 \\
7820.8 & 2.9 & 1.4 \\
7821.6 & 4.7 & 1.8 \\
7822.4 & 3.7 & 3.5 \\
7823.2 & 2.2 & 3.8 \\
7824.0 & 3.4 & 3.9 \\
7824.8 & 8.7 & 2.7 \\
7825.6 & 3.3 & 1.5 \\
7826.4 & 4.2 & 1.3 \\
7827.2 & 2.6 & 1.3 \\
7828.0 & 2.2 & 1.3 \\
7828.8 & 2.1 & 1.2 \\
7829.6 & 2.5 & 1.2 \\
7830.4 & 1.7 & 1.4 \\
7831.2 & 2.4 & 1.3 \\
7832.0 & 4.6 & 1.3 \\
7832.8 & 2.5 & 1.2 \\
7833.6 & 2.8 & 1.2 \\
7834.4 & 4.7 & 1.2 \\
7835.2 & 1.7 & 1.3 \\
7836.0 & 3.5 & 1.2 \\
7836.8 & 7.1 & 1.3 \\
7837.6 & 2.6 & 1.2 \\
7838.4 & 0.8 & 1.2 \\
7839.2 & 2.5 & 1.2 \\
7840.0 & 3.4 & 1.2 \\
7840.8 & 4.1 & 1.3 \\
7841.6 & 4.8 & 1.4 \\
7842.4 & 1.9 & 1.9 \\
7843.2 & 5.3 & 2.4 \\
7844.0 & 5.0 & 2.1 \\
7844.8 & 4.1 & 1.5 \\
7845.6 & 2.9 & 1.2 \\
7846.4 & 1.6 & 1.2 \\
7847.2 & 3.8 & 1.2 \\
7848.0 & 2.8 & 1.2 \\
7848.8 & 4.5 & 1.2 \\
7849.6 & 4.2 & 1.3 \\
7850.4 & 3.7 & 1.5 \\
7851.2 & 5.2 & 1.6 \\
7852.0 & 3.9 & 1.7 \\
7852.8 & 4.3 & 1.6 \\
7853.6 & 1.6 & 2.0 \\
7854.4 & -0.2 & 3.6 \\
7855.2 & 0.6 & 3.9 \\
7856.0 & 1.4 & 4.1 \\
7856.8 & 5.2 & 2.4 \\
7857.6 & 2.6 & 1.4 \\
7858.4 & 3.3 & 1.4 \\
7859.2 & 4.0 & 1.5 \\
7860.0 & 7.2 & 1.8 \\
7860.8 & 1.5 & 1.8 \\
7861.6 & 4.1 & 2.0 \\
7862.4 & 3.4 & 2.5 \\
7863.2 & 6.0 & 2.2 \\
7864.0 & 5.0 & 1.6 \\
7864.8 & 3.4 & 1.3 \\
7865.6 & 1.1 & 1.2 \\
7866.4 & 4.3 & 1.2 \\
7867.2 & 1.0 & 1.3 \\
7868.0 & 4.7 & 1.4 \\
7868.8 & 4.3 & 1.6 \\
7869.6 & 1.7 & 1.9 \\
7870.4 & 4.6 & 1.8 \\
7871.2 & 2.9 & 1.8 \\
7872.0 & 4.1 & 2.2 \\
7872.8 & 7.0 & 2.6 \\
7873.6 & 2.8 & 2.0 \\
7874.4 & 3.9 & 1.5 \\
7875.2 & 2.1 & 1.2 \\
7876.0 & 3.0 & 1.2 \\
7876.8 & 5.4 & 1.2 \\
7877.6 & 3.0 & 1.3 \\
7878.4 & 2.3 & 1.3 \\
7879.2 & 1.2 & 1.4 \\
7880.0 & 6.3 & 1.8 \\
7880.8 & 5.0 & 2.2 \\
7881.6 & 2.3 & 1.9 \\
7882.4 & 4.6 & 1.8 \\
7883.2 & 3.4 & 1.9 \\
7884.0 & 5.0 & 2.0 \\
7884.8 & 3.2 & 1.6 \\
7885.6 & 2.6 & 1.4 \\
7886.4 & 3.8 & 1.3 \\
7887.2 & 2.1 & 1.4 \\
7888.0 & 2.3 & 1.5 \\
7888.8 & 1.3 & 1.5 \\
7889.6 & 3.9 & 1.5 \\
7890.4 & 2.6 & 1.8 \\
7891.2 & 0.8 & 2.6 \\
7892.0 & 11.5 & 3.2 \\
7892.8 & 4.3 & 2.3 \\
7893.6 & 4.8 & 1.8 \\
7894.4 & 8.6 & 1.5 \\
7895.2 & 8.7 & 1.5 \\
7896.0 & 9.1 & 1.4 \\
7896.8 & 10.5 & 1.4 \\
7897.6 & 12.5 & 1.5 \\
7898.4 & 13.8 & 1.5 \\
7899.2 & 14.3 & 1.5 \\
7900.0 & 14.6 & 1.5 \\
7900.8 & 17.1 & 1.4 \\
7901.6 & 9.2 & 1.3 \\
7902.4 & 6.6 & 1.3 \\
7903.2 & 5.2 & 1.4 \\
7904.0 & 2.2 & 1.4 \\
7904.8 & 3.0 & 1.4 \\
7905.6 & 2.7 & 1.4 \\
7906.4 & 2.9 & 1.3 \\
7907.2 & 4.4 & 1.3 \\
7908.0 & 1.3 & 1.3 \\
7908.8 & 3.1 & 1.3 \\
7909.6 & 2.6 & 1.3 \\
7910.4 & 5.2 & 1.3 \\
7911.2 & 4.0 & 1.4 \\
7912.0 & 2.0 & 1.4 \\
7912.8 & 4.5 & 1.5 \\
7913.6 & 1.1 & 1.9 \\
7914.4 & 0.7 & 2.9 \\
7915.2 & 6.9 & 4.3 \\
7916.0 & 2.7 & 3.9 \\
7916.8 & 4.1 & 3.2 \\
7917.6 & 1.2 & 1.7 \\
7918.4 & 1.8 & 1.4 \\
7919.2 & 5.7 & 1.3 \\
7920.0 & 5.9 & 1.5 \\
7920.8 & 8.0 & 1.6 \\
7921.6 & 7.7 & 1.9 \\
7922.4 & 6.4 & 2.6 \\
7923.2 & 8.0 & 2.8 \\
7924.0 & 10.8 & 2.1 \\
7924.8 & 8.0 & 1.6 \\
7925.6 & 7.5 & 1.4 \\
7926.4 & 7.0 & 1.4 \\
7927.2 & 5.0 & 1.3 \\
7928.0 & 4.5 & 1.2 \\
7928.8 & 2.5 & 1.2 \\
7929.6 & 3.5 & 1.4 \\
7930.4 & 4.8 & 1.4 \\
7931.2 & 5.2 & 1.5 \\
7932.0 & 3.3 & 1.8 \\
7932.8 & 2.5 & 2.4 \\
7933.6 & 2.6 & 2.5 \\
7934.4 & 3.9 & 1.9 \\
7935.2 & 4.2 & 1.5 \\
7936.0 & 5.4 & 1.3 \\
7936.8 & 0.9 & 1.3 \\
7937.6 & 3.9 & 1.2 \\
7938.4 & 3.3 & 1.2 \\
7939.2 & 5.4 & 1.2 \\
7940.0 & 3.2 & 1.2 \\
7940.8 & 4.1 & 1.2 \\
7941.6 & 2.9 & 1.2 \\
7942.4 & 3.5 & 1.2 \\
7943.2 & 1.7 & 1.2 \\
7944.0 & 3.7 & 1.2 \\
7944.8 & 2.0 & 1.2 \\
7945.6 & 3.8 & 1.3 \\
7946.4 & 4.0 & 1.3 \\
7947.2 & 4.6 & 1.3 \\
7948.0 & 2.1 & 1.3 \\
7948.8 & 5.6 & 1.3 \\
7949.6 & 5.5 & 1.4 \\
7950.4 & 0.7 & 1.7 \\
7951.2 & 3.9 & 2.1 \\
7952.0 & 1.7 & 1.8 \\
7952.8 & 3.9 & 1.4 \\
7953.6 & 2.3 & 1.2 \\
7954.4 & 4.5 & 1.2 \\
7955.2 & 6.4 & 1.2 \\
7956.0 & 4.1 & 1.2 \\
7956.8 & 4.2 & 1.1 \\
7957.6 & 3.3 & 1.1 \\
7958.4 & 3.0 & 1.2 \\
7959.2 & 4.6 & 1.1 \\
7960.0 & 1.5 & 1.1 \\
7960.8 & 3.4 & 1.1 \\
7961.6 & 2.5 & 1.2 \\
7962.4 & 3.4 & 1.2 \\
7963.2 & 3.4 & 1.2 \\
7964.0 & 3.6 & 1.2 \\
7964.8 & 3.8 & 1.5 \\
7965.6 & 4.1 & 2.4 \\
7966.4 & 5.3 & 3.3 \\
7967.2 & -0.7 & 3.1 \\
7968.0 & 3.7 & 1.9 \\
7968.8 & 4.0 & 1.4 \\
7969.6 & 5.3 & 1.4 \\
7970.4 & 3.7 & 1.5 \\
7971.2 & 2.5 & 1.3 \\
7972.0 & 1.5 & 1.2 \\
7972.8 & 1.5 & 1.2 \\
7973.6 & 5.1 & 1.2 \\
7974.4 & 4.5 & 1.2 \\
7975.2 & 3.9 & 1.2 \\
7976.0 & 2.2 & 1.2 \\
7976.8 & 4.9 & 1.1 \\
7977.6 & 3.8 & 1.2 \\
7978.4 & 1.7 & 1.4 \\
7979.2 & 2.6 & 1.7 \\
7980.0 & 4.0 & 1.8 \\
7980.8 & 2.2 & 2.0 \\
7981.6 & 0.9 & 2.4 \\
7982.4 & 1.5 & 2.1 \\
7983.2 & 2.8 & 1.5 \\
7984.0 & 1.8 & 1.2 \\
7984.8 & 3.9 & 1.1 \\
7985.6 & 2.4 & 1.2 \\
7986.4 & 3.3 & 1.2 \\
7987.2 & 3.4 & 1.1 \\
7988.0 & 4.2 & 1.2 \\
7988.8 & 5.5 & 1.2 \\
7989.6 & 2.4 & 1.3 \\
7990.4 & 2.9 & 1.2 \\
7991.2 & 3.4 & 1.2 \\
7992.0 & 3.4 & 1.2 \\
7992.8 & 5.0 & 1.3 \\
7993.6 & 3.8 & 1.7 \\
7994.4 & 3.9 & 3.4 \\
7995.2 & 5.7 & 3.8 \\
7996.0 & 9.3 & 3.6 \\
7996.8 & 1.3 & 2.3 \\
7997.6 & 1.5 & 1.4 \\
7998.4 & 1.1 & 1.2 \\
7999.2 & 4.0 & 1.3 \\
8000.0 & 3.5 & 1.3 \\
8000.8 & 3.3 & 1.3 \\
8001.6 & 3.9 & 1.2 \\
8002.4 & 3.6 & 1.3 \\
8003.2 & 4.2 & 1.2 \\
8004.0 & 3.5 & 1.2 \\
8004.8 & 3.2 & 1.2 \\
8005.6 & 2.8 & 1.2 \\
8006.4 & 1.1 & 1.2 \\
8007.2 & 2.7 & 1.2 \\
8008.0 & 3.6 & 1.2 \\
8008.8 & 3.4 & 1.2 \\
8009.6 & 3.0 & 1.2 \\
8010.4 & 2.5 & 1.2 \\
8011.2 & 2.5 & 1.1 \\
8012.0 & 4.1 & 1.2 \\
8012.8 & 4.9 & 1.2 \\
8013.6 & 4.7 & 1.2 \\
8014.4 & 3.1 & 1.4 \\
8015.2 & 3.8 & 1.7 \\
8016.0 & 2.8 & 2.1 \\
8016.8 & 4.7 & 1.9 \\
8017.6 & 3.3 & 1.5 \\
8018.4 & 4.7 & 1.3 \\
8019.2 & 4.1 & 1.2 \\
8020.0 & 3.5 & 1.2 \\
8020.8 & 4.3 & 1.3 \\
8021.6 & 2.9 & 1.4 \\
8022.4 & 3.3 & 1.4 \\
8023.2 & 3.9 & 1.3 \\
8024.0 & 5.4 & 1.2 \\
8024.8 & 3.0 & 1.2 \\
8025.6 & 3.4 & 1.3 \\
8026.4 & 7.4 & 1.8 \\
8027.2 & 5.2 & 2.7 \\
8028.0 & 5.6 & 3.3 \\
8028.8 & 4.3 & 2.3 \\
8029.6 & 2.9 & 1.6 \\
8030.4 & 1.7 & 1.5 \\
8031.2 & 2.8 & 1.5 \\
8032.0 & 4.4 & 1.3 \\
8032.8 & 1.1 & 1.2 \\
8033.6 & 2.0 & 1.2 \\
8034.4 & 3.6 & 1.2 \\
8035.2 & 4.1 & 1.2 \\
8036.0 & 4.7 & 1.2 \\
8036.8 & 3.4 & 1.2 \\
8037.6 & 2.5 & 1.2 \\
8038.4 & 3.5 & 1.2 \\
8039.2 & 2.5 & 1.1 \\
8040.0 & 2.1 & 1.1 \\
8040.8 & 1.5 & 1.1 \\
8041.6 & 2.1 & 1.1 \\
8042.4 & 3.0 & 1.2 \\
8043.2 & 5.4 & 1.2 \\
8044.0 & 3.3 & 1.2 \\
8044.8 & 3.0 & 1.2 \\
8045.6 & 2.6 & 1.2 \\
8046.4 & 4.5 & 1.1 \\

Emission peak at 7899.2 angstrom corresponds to H-alpha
